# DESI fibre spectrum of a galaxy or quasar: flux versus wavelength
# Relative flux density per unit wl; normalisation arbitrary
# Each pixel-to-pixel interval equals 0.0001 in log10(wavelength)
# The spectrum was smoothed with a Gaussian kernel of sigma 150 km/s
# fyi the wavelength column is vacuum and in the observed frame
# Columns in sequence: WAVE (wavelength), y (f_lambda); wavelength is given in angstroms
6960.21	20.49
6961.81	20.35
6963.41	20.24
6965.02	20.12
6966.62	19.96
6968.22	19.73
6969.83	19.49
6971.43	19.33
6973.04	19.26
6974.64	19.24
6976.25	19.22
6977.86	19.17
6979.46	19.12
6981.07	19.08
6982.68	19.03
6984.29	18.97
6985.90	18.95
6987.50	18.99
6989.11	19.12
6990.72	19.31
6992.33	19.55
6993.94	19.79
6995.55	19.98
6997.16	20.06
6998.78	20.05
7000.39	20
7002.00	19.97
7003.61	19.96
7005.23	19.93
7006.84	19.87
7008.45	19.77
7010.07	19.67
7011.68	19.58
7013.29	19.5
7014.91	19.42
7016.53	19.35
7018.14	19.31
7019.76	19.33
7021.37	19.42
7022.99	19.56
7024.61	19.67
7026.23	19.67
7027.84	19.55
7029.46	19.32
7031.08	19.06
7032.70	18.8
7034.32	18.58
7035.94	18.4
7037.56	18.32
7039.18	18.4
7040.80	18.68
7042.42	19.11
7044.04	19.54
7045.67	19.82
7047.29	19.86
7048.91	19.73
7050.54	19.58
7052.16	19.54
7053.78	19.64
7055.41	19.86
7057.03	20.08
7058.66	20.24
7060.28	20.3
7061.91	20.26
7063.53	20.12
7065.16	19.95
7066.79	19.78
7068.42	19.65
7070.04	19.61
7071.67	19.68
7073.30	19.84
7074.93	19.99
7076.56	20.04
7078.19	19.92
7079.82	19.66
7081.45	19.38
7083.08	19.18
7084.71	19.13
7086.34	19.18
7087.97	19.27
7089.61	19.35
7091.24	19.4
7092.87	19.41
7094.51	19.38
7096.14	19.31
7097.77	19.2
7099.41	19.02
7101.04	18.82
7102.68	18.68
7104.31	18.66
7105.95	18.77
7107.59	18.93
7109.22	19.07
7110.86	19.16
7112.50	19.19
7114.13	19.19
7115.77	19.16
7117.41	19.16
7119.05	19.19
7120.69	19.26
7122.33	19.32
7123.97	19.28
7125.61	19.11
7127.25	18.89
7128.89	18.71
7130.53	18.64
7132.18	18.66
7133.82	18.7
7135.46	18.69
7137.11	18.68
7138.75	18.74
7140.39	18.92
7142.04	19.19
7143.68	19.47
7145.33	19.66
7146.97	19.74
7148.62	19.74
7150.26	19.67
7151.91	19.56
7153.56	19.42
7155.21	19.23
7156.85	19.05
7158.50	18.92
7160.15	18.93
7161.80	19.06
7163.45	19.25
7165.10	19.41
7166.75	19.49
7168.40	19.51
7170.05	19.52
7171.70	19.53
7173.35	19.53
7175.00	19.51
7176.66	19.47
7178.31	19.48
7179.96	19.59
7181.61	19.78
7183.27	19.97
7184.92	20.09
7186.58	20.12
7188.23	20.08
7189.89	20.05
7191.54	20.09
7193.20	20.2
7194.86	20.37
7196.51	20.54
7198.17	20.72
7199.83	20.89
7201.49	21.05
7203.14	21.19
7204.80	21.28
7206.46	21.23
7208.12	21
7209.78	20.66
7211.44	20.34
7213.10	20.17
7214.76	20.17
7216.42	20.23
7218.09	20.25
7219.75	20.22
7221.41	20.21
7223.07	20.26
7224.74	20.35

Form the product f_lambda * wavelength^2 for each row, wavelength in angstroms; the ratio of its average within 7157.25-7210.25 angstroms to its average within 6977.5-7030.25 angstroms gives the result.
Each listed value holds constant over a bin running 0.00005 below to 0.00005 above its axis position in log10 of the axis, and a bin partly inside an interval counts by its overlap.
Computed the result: 1.08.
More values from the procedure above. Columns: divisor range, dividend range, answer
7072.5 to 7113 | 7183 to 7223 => 1.10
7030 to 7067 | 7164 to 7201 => 1.06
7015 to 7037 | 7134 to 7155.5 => 1.04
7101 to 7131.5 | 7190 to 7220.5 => 1.11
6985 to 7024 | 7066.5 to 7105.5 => 1.01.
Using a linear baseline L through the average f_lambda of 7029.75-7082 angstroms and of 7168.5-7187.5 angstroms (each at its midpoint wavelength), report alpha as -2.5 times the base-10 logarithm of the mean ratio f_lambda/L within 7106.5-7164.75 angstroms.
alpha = 0.03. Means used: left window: 19.5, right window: 19.7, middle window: 19.1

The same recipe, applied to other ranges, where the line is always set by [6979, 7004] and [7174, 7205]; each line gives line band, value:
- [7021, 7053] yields 0.02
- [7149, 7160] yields 0.04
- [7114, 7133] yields 0.05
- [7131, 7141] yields 0.07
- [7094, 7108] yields 0.05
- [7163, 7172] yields 0.04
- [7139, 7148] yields 0.04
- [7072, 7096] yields 0.02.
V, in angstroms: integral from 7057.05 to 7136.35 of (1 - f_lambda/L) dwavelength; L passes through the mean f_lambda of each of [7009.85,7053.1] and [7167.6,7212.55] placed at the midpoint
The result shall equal 1.4 angstroms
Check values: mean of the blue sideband 19.3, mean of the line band 19.3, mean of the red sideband 20.2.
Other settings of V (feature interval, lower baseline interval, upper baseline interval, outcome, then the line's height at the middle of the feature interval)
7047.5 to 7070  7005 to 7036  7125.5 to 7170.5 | -0.7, 19.3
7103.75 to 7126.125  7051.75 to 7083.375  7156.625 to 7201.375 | 0.8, 19.8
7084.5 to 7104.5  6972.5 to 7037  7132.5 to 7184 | 0.2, 19.4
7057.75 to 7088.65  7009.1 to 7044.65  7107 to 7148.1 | -1.0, 19.1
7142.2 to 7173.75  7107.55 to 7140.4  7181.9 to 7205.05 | 0.5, 19.7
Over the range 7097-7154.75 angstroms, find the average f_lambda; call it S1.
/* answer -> 19.1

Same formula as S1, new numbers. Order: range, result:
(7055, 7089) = 19.8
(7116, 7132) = 19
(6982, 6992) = 19.1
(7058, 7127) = 19.4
